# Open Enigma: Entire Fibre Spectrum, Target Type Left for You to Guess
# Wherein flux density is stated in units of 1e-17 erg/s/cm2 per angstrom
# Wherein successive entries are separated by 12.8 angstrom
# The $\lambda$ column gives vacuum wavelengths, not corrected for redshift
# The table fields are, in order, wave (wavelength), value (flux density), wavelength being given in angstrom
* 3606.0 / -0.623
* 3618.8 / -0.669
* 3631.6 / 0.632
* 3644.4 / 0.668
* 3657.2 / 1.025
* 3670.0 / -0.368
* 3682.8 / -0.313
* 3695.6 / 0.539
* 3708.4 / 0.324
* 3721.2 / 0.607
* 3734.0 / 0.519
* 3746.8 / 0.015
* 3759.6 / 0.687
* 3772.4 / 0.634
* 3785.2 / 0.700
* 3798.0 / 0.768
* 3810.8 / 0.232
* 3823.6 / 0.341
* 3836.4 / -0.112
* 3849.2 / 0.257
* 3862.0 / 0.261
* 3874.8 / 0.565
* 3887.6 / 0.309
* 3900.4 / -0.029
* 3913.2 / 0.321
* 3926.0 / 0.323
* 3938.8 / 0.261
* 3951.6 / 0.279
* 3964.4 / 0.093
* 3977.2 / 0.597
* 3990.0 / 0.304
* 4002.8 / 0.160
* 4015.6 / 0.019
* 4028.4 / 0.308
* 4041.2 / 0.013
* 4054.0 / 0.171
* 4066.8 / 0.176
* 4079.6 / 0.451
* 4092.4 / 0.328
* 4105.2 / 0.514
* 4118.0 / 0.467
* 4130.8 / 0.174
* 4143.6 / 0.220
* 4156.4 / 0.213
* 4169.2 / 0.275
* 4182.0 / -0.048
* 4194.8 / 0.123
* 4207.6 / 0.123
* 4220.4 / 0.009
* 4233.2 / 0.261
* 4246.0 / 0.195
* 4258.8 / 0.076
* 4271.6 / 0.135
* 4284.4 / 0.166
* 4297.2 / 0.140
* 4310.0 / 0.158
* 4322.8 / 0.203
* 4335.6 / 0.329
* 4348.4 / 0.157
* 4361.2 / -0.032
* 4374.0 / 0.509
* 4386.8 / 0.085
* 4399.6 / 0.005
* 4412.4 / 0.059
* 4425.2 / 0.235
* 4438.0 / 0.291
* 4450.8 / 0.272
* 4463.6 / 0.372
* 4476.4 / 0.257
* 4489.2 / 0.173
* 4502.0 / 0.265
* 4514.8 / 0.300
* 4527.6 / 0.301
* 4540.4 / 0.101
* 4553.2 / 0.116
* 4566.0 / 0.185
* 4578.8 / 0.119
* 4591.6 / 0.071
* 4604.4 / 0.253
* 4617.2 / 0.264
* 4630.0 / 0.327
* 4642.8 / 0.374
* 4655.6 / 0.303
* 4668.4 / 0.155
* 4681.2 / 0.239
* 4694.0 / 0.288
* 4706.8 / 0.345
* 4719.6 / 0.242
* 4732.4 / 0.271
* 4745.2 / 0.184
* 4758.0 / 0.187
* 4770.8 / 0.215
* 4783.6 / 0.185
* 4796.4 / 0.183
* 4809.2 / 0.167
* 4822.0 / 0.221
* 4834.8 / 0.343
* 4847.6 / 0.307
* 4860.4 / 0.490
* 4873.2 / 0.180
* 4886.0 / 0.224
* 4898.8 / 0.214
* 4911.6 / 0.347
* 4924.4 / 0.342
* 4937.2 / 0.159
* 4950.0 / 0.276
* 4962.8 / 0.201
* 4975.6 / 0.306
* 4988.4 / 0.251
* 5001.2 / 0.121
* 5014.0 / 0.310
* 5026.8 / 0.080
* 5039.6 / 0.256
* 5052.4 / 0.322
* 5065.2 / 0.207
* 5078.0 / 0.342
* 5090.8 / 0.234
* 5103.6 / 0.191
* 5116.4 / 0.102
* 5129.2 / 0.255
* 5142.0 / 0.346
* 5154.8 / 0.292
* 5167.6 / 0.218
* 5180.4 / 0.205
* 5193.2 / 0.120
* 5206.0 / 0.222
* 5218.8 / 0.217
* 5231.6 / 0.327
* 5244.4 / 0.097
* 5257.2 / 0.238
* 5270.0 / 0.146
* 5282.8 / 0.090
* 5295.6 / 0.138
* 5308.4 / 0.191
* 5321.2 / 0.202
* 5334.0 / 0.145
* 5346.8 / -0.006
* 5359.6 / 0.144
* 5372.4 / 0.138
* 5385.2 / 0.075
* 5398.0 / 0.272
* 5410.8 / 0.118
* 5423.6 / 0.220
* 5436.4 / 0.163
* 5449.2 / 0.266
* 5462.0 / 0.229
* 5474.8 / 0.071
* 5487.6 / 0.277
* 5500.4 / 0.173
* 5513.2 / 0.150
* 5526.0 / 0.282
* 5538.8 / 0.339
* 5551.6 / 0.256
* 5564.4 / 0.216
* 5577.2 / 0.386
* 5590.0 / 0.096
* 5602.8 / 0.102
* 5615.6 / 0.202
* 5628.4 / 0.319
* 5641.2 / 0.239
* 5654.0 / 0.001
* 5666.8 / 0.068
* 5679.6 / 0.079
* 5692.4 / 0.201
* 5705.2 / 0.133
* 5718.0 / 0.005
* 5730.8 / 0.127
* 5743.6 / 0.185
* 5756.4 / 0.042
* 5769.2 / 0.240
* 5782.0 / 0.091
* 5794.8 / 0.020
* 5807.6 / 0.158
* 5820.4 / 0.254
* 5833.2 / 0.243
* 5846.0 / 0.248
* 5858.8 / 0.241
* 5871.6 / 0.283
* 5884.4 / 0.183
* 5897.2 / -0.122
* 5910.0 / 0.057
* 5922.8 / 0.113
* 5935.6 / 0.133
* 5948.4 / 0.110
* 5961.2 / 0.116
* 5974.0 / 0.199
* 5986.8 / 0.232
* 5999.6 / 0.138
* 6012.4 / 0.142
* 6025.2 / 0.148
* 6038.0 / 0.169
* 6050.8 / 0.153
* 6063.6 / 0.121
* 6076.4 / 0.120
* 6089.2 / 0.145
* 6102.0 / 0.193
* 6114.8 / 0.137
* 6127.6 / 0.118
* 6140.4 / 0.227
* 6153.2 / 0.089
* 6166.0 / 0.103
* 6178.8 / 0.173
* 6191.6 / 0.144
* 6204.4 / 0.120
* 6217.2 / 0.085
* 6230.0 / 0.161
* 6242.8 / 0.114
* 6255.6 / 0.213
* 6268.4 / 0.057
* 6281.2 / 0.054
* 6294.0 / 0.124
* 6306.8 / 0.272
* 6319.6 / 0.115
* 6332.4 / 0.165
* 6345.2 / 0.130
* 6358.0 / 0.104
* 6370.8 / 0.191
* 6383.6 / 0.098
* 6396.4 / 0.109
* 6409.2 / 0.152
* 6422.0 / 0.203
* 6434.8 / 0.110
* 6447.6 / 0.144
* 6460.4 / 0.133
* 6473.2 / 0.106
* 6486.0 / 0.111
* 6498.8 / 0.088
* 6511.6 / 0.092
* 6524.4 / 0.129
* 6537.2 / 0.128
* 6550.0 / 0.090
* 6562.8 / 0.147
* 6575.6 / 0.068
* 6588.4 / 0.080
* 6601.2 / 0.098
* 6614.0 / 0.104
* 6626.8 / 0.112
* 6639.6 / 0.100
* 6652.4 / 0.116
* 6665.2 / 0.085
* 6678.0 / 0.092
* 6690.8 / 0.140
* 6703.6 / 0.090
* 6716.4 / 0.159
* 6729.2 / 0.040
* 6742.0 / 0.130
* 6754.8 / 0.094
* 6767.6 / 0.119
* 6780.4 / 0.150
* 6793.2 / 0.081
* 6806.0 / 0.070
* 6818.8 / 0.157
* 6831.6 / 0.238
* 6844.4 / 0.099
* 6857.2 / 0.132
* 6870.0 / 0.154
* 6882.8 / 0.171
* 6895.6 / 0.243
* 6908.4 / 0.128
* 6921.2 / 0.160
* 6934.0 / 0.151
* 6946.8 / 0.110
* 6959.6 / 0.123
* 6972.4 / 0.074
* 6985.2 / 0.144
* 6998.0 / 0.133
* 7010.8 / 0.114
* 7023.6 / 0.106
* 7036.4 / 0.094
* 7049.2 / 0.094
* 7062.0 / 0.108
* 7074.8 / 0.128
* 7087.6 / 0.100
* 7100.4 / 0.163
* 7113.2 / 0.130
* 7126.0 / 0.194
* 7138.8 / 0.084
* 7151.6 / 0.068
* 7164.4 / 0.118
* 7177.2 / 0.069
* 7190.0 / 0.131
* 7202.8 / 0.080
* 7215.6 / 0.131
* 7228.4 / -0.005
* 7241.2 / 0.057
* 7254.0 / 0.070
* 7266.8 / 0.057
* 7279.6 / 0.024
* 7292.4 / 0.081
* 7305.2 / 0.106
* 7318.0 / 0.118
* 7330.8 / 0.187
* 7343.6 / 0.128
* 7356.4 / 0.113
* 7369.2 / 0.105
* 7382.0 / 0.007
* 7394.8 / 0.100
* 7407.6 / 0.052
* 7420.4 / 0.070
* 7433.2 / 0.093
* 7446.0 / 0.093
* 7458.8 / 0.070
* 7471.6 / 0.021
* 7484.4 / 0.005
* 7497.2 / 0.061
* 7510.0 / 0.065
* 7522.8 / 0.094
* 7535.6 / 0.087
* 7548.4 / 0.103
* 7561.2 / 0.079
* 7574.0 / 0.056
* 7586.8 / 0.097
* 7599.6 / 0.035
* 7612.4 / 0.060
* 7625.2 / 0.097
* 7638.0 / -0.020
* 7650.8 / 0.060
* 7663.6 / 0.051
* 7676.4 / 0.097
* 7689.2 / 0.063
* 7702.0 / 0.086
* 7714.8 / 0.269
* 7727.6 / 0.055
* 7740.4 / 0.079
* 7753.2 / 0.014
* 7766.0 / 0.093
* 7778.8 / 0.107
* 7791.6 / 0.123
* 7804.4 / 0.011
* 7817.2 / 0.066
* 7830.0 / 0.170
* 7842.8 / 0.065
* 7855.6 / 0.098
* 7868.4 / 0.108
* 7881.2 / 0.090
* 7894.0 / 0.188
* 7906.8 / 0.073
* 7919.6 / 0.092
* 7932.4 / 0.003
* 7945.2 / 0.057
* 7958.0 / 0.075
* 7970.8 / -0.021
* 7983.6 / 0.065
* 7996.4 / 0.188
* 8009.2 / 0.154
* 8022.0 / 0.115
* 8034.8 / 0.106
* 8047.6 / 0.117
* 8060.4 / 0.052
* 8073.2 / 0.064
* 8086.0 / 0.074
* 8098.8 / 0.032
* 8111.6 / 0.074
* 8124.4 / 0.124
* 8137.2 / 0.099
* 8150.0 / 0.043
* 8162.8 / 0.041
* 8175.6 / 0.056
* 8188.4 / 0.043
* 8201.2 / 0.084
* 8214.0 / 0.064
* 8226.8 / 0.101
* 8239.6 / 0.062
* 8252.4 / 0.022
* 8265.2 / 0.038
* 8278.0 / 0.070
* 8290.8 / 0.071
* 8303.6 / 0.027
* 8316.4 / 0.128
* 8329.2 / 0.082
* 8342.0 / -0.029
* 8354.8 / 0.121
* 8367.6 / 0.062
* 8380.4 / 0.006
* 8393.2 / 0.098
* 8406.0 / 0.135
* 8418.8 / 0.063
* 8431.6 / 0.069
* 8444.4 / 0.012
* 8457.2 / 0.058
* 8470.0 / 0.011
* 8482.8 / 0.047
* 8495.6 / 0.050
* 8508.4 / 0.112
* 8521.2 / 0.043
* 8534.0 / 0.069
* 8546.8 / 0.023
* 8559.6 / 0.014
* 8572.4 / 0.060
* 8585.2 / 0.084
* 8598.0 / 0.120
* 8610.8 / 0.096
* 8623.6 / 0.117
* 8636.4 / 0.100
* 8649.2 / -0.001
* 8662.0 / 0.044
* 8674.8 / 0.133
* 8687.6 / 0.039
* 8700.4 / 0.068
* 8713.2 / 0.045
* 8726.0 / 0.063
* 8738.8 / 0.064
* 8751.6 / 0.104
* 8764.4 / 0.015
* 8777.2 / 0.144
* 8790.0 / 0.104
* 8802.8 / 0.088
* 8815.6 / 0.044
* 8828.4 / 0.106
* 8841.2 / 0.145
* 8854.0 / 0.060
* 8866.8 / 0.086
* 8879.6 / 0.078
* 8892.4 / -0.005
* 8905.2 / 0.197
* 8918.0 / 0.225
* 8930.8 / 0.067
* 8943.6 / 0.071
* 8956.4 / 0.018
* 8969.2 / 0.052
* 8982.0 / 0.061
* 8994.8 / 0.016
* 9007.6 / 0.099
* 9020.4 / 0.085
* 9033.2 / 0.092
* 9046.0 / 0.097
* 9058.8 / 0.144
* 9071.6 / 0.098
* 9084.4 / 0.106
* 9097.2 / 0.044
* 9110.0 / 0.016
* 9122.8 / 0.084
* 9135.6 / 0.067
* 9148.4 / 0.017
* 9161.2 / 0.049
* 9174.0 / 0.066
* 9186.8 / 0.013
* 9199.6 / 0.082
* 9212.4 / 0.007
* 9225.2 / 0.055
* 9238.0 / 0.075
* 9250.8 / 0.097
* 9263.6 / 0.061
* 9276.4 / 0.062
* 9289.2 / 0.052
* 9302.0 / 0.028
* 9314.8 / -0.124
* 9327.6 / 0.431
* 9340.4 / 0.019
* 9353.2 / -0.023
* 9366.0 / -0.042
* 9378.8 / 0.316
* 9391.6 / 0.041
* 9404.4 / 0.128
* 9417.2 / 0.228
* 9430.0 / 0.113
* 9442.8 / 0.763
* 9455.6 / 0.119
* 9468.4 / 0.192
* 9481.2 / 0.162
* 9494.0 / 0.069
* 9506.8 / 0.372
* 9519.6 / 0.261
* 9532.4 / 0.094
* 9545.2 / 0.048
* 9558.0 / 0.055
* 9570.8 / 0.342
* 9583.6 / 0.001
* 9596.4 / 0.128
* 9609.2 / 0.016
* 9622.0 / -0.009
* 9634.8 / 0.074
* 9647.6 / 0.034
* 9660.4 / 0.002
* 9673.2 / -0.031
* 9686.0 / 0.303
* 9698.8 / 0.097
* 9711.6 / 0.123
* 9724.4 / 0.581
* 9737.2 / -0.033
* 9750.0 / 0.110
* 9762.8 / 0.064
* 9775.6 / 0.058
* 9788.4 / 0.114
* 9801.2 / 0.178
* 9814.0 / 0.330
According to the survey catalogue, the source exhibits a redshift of 0.980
